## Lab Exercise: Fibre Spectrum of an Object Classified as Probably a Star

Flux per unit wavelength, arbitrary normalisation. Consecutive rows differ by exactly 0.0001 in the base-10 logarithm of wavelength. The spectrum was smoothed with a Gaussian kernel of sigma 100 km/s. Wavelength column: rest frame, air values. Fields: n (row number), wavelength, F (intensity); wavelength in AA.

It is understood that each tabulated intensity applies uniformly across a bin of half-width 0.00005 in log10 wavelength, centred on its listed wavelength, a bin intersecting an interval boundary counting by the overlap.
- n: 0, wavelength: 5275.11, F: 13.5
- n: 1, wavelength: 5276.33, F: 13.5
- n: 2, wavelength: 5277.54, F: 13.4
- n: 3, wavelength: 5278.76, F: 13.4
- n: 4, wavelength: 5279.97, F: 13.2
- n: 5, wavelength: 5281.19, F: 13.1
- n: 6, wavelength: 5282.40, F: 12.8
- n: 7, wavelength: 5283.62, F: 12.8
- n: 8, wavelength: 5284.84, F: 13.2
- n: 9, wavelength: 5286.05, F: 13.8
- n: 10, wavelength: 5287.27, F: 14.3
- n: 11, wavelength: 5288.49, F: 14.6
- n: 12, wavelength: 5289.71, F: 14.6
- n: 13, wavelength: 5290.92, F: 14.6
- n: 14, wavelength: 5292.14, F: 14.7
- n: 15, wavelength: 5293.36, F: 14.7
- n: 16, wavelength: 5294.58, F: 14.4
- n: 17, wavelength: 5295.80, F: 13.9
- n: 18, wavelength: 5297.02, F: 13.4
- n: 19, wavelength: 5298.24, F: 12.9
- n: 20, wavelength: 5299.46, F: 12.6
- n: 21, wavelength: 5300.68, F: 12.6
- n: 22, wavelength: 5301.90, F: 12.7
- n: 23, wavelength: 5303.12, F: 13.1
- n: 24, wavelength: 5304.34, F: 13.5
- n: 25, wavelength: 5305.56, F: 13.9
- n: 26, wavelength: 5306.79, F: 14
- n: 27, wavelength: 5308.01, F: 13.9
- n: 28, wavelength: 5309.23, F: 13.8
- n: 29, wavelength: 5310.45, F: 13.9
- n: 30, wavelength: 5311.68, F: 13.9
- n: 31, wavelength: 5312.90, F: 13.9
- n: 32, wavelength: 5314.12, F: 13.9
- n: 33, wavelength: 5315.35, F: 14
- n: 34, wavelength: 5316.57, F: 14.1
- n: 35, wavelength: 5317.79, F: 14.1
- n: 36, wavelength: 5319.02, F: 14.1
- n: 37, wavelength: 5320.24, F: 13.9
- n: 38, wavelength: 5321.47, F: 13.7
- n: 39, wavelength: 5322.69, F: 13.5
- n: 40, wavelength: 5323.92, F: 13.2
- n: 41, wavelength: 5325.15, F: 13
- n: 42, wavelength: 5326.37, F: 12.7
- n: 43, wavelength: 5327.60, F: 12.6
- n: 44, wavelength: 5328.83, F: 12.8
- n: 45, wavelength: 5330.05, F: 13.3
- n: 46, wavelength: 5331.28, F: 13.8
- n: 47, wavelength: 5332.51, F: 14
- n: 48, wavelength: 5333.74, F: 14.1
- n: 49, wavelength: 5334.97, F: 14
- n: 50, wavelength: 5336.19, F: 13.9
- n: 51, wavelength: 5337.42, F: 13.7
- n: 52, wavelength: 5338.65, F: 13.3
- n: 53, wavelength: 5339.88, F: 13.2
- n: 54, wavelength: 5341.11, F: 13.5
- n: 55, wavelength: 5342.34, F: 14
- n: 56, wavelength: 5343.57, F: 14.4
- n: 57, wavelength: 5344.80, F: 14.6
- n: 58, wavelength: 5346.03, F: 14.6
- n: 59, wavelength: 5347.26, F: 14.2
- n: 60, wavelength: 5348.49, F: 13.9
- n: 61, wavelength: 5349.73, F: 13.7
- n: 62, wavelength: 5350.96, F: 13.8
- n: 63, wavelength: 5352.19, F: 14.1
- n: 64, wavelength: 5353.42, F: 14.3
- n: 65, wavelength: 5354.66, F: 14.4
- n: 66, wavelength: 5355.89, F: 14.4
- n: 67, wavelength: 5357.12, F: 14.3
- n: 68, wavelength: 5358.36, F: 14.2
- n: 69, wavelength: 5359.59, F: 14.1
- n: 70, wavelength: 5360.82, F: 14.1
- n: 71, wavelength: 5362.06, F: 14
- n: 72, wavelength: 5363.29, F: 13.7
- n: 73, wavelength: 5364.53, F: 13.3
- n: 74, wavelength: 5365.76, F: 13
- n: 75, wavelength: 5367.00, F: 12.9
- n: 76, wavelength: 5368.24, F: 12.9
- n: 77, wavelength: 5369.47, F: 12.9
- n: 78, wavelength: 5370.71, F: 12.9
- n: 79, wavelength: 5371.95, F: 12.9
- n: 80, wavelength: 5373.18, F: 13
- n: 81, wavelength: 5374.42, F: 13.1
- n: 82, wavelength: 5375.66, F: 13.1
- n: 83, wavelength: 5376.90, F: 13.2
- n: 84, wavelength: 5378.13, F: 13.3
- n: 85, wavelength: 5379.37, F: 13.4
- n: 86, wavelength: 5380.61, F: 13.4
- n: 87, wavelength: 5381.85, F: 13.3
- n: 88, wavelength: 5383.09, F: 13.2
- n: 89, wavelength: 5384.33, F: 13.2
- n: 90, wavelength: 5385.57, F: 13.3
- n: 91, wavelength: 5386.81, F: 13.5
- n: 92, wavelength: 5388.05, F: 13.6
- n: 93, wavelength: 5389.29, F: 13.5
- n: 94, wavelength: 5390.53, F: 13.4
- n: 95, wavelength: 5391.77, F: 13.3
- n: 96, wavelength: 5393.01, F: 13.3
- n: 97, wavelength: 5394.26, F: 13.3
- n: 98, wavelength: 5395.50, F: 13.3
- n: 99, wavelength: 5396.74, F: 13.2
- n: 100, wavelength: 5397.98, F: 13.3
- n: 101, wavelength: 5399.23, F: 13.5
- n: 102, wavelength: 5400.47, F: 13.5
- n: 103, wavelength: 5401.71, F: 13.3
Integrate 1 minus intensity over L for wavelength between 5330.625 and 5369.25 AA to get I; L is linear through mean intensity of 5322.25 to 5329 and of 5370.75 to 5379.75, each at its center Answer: -2.48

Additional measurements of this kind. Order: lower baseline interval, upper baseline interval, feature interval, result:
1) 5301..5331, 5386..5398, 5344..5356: -0.6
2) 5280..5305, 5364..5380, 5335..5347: -0.6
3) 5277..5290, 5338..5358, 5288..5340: 0.3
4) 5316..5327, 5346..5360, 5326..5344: 0.4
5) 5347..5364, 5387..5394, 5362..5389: 0.9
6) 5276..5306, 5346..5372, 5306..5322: -0.3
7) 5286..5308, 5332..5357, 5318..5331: 0.6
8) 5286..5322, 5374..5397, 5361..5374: 0.2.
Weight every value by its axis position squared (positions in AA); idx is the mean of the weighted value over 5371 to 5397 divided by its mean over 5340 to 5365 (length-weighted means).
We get 0.95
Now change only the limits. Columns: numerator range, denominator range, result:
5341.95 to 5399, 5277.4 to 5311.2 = 1.02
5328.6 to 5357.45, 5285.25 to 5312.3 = 1.03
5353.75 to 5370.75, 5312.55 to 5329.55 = 1.03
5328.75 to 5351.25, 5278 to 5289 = 1.05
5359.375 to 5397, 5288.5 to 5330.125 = 1.00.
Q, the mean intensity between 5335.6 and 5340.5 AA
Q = 13.5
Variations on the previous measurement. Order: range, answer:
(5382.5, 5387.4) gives 13.3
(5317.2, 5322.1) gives 13.9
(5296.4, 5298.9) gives 13.1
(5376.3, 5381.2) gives 13.3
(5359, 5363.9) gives 14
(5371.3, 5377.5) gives 13.1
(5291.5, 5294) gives 14.7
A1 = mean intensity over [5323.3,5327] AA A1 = 12.9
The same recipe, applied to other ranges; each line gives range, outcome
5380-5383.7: 13.3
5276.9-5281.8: 13.3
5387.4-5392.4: 13.5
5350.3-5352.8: 14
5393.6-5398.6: 13.3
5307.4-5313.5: 13.9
